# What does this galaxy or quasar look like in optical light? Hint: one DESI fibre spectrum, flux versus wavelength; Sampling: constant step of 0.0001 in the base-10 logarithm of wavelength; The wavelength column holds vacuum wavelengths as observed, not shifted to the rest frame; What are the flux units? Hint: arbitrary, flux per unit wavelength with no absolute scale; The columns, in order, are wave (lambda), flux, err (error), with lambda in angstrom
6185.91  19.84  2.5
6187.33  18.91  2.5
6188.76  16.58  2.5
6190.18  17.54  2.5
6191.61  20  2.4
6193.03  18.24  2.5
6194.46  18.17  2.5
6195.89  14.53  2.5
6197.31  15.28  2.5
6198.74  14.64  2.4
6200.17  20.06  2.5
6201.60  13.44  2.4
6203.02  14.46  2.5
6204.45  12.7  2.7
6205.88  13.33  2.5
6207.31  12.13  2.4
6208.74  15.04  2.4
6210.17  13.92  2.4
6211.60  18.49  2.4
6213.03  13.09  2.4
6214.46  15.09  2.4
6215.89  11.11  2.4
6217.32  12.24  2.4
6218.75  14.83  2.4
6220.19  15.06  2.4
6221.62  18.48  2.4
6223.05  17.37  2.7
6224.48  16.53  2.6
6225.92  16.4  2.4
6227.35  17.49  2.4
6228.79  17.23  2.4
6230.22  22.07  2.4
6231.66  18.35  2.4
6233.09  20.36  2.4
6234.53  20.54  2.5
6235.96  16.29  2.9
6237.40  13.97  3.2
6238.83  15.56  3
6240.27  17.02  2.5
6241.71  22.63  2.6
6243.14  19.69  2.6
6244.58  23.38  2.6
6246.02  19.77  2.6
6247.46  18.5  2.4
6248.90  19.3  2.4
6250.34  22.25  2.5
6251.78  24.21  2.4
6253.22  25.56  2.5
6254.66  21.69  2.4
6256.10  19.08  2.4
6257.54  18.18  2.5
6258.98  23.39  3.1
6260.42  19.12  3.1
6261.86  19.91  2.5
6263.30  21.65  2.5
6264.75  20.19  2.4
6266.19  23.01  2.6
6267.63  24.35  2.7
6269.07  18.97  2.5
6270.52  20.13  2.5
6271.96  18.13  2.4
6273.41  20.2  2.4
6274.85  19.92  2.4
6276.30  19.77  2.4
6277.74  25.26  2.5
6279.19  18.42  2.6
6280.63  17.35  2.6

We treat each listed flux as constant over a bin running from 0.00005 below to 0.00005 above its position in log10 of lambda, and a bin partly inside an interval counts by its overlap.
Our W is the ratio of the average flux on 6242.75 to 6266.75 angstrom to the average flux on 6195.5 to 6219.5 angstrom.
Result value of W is 1.47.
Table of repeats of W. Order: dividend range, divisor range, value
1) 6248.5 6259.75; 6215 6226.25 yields 1.43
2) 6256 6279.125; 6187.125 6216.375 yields 1.33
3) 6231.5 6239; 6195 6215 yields 1.19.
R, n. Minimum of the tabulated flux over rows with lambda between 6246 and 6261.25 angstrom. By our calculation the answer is 18.18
